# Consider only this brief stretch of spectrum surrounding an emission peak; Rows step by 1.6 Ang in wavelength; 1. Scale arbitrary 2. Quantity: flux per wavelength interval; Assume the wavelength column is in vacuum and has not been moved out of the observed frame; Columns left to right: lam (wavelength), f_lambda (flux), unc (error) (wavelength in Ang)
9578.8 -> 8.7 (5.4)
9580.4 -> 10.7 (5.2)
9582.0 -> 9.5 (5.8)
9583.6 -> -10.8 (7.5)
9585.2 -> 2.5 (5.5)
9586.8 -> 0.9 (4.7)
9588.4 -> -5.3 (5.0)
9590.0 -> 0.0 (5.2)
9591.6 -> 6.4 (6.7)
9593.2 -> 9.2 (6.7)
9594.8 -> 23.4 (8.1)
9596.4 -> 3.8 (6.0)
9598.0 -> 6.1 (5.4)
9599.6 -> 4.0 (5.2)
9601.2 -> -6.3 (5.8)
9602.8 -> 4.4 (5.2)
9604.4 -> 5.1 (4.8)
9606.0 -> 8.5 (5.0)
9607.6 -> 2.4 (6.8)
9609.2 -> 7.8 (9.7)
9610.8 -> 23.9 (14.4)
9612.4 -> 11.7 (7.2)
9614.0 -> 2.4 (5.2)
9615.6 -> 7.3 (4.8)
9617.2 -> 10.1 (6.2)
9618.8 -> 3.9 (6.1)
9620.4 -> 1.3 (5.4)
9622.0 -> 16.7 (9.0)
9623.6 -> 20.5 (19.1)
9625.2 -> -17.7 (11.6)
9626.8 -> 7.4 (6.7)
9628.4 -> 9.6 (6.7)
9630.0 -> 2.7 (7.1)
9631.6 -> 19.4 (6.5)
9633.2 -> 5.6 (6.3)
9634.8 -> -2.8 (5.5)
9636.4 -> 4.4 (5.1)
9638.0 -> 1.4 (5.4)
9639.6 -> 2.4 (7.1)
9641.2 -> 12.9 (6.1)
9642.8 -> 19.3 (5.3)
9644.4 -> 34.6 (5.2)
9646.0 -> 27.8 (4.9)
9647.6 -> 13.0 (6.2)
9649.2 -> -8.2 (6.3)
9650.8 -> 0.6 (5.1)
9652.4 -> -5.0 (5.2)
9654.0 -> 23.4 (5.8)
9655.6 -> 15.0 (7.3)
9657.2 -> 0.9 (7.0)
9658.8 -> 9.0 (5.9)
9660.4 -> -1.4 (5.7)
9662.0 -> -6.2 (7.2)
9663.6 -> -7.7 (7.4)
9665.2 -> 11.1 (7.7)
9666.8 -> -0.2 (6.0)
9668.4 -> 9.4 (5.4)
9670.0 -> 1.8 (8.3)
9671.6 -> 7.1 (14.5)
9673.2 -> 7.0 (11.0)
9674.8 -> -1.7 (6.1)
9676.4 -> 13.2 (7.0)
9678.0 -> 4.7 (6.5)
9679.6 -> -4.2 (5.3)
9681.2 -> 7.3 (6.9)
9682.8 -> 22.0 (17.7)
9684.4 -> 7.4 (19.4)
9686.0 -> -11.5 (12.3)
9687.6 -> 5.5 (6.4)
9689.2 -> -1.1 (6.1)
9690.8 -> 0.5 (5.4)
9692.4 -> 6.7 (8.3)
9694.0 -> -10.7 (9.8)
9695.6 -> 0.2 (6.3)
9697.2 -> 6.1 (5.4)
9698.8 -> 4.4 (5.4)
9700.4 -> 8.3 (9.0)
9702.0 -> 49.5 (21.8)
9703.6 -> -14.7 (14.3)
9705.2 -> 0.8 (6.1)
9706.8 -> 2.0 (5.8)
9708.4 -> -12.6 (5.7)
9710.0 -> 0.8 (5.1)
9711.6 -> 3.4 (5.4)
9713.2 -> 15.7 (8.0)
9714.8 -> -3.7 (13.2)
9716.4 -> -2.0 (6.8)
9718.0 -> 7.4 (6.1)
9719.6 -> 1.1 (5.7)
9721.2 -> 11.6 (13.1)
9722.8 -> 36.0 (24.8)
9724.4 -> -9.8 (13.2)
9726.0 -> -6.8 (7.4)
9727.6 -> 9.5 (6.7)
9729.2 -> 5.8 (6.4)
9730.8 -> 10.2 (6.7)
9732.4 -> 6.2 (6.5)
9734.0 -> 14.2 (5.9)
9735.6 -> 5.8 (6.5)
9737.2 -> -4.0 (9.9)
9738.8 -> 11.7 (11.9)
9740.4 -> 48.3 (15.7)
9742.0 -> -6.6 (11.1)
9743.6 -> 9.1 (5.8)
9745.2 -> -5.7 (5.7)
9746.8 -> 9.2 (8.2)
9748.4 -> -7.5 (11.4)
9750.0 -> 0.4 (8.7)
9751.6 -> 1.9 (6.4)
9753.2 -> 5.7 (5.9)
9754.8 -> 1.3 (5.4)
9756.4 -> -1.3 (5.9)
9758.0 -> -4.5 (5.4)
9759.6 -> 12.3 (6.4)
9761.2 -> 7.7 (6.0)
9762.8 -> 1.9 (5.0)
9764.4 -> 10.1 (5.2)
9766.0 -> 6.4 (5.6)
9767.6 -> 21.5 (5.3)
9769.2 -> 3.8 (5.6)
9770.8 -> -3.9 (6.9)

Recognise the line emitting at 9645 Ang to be H-beta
